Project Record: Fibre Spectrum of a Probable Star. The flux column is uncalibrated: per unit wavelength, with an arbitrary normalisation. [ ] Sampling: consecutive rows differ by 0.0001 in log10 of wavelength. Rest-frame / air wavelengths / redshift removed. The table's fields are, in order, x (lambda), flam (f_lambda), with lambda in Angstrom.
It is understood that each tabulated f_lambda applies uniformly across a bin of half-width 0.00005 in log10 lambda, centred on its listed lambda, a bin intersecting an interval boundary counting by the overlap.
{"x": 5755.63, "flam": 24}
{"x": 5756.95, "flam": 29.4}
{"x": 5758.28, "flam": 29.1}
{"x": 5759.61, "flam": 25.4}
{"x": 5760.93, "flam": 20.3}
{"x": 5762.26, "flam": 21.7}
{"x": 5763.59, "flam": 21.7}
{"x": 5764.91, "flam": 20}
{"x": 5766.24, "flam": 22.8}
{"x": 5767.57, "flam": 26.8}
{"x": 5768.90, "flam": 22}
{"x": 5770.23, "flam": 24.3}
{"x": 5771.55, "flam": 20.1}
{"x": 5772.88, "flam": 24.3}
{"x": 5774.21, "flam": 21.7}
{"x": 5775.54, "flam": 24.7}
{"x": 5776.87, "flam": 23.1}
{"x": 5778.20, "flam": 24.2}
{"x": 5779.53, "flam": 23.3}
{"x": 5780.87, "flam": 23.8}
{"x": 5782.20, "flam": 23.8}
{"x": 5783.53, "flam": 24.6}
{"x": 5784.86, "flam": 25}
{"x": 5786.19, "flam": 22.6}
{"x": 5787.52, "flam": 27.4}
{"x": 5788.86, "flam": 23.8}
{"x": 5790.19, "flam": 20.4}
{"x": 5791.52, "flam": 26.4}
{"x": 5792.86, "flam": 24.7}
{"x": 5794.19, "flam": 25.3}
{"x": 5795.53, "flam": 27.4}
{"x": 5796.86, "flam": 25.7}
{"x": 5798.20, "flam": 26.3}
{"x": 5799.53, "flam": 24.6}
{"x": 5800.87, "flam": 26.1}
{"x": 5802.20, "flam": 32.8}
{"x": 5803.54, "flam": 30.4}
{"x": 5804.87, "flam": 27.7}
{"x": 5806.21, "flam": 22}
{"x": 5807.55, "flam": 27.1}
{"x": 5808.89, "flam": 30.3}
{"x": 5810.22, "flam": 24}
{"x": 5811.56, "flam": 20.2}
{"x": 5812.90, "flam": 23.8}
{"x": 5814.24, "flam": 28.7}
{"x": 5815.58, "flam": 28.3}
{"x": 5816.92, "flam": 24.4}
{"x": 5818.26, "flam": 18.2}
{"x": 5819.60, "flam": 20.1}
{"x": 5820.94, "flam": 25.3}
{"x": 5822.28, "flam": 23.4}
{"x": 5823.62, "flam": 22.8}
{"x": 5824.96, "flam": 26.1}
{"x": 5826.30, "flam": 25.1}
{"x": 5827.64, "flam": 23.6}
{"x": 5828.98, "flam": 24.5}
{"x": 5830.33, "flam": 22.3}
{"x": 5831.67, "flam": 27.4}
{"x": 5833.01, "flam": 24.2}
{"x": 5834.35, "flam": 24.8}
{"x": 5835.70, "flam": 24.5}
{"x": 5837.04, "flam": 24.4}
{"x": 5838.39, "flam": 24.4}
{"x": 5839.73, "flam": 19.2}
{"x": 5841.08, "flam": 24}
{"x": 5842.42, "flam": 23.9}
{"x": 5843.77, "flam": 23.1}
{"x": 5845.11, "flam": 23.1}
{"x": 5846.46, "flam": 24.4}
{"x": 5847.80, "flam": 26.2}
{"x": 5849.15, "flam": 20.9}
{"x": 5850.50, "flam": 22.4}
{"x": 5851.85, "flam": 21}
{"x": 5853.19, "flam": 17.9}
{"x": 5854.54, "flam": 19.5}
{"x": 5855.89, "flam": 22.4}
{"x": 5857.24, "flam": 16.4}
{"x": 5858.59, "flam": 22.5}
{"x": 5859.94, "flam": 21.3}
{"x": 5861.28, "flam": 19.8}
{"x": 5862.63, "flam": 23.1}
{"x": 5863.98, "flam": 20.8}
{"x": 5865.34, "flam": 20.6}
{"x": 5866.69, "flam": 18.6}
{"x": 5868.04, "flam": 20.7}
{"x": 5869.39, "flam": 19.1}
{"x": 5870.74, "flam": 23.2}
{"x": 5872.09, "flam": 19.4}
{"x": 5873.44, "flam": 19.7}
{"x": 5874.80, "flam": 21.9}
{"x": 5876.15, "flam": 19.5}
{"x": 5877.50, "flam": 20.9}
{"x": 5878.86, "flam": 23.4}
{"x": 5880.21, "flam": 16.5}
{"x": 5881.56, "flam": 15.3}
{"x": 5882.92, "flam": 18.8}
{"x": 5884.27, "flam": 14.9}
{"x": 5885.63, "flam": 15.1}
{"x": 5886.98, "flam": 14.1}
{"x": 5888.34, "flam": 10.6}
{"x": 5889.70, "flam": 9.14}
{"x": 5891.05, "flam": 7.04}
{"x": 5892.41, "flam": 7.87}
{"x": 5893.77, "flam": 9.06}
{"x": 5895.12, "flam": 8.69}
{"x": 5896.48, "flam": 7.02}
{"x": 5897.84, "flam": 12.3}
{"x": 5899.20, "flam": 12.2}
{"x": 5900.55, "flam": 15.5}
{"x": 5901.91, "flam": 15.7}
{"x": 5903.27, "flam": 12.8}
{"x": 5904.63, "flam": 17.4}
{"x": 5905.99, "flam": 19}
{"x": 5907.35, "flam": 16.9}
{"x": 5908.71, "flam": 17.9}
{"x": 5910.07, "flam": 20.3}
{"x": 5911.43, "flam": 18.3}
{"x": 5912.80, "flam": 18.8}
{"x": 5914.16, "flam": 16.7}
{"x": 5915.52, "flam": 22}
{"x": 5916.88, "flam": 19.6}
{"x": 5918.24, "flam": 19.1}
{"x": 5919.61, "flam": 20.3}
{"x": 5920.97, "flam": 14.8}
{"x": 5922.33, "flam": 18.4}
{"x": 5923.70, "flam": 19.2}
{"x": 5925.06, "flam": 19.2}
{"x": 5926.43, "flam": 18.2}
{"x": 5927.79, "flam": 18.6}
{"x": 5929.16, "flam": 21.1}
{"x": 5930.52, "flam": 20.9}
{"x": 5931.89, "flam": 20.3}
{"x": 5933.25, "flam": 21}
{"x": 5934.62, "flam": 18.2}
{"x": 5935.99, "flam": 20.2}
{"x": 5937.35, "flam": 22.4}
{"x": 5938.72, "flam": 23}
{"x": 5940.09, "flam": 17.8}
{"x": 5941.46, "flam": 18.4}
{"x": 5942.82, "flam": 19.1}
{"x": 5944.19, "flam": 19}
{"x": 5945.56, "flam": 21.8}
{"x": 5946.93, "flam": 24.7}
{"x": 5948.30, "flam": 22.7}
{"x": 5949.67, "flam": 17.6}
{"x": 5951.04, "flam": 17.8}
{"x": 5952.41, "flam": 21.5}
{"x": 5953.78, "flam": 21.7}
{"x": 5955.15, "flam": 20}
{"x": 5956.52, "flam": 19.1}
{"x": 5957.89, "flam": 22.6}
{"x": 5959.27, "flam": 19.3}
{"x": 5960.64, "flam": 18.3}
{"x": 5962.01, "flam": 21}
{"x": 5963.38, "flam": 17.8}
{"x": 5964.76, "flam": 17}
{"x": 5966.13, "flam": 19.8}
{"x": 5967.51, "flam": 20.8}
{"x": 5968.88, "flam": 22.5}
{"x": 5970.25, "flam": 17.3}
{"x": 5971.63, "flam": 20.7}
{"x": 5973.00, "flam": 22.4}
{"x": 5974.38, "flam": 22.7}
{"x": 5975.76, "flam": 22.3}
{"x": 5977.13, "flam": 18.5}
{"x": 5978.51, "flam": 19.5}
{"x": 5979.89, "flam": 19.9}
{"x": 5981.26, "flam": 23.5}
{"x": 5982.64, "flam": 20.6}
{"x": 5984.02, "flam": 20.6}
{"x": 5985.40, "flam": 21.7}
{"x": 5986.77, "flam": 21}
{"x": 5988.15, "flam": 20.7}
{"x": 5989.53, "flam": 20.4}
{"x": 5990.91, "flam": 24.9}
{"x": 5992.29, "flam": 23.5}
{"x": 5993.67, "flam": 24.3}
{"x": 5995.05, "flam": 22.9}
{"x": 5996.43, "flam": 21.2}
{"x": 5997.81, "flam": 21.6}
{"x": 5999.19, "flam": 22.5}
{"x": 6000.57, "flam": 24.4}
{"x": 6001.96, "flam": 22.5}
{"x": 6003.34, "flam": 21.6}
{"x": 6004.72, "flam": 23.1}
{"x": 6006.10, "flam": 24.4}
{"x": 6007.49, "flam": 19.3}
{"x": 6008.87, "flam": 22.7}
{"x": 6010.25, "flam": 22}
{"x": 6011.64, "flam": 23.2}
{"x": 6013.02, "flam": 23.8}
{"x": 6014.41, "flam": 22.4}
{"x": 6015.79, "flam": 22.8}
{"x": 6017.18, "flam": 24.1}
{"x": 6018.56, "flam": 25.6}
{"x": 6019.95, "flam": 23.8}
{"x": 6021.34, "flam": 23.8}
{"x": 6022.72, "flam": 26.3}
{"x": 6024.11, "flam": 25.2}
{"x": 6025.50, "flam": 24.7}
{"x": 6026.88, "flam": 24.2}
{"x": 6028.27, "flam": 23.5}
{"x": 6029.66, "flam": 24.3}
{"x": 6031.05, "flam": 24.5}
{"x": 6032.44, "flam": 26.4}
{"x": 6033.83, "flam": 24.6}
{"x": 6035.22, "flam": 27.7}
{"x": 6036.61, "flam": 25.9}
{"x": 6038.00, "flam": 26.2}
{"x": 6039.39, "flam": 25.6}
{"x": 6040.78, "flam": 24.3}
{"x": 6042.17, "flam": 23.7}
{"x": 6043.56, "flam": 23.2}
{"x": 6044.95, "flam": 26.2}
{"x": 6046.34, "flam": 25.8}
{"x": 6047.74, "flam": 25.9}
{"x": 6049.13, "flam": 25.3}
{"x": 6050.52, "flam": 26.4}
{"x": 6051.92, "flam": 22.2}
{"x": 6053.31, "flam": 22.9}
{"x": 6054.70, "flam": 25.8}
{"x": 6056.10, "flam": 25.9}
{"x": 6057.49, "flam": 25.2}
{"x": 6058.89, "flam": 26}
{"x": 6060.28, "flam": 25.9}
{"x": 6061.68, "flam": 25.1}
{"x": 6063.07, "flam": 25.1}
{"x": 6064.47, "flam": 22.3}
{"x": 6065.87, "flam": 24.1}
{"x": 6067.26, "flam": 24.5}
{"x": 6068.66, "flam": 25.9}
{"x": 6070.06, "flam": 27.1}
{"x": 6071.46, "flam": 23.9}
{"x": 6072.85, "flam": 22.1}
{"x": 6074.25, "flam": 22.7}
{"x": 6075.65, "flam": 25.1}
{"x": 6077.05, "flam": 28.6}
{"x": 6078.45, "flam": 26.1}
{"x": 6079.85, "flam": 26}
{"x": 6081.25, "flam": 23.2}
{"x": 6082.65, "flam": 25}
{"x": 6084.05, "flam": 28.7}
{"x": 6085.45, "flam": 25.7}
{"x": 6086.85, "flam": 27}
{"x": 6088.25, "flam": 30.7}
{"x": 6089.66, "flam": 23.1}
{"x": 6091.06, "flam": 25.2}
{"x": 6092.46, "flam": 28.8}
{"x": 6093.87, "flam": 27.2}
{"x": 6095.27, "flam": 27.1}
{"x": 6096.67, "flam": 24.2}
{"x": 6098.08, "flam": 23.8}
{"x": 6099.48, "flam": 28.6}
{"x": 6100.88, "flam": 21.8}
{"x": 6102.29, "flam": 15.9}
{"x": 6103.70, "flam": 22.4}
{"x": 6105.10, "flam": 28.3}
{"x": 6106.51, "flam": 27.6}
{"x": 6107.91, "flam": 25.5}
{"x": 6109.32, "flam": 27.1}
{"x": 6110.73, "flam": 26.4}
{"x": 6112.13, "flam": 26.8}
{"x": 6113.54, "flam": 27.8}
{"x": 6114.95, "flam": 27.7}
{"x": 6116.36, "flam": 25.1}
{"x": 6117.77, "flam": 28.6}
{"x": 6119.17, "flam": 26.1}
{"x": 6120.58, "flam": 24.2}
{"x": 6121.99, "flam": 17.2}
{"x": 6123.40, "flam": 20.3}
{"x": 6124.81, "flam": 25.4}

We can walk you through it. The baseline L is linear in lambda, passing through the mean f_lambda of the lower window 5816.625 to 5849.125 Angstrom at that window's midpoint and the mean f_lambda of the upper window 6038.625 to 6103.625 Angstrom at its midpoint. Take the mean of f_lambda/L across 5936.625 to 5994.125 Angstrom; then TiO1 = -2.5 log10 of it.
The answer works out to 0.18 mag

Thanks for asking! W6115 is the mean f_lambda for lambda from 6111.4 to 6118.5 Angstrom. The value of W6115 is 27.2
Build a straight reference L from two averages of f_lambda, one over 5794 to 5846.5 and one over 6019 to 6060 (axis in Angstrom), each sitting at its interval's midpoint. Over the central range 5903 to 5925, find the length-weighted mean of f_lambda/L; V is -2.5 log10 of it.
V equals 0.33 mag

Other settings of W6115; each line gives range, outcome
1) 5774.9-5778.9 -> 24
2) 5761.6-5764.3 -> 21.7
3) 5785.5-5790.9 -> 23.6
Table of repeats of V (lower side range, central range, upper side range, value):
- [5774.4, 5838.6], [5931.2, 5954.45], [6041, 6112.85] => 0.22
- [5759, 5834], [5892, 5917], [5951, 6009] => 0.43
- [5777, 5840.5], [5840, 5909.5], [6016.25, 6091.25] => 0.36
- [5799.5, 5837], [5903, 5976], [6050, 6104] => 0.26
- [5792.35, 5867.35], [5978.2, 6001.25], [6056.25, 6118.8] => 0.13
